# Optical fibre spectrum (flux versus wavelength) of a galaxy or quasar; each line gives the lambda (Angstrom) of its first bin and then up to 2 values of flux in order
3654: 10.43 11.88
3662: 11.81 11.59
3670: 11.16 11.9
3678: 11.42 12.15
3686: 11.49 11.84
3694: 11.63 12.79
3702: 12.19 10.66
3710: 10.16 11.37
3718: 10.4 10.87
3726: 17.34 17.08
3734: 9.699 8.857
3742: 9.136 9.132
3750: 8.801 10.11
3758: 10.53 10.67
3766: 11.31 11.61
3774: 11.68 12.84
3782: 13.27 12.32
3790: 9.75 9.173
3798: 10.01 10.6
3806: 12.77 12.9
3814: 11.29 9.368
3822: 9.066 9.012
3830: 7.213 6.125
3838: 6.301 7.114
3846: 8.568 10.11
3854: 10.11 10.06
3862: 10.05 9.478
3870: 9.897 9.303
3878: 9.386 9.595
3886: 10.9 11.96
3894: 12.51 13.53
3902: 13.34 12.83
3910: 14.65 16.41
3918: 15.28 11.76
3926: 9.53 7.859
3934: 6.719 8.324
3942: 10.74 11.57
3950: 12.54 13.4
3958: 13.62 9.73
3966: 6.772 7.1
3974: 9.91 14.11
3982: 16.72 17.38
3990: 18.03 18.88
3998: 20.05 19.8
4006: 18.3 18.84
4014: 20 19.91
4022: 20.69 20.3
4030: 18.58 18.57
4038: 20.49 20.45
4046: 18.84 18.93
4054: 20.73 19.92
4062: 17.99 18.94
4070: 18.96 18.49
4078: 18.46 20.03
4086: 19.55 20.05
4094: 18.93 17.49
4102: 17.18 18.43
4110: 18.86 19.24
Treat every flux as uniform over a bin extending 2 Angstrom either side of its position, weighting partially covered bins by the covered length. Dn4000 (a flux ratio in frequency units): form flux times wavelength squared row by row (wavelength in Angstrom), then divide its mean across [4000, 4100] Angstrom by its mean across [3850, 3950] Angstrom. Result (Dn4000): 1.88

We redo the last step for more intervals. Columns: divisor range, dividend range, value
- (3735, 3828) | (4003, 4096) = 2.10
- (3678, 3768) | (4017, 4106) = 2.03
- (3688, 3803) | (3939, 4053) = 1.65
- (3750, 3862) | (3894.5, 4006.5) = 1.40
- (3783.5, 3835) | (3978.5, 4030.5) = 2.08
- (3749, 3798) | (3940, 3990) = 1.23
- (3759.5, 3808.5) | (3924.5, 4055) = 1.51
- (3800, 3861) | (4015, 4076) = 2.31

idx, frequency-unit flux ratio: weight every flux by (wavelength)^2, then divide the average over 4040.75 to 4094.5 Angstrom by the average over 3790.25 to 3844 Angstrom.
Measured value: 2.36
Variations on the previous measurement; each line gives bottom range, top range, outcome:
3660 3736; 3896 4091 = 1.55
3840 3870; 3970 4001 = 1.82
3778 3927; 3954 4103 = 1.79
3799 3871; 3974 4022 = 2.09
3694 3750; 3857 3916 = 1.11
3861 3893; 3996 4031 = 2.07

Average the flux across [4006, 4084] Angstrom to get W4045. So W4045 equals 19.4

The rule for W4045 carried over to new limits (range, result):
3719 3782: 11.4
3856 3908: 11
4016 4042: 19.8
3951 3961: 13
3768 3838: 10.4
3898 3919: 14.4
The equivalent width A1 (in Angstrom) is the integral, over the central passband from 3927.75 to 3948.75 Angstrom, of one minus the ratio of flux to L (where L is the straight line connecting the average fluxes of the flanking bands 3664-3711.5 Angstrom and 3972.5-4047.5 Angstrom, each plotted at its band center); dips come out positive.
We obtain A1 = 9.6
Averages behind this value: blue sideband 11.6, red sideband 18.5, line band 9.17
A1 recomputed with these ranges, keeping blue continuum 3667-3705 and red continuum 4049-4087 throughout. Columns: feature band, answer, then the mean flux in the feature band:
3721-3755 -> 4.0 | 11.3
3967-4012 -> 4.2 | 16.1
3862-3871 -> 3.3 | 9.74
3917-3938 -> 8.5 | 9.81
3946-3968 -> 7.5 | 11.2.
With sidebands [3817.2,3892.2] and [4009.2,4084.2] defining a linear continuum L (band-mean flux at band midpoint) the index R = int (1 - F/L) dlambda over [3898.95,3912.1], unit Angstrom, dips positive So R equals -1.9 Angstrom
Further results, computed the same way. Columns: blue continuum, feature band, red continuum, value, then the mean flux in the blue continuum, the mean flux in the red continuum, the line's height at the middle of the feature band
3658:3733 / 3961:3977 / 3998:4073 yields 8.3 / 12.1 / 19.5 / 18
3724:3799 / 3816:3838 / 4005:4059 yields 8.7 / 11.2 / 19.6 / 13.3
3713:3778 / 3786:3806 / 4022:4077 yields 3.4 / 11.2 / 19.4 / 12.6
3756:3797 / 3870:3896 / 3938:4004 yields 4.2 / 11.3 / 13.6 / 12.6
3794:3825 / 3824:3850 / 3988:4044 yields 9.4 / 10.7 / 19.5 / 11.9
